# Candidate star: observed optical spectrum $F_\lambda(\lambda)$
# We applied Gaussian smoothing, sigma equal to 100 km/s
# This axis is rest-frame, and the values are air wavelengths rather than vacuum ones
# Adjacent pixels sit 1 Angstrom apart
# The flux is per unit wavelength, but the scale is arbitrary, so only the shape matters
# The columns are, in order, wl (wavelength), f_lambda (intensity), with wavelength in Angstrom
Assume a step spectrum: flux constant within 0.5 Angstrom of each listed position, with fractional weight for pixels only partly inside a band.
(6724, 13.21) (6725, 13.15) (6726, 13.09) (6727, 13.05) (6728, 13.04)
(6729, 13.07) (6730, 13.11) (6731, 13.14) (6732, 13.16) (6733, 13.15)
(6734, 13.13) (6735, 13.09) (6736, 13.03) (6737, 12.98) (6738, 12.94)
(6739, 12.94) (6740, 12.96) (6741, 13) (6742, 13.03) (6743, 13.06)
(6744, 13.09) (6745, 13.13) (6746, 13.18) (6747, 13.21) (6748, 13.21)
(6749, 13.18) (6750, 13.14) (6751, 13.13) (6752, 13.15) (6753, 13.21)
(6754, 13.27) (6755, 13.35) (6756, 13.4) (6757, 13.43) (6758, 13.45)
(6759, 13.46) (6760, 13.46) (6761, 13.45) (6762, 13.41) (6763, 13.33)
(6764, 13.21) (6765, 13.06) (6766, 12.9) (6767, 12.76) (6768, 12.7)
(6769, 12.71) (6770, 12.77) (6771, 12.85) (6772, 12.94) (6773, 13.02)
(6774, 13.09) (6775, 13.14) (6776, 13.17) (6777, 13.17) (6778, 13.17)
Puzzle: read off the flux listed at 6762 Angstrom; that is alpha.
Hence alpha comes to 13.41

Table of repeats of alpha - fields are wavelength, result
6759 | 13.46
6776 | 13.17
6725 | 13.15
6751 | 13.13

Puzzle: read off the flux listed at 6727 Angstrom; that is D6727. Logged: 13.05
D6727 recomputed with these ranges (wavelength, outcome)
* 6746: 13.18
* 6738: 12.94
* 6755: 13.35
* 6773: 13.02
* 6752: 13.15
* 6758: 13.45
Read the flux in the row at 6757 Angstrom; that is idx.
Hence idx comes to 13.43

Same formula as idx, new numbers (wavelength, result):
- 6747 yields 13.21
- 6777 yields 13.17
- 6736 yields 13.03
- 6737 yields 12.98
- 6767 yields 12.76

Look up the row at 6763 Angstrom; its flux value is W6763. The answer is 13.33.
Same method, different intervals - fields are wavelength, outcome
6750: 13.14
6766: 12.9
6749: 13.18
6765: 13.06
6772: 12.94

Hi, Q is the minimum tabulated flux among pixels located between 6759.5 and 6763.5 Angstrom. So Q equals 13.33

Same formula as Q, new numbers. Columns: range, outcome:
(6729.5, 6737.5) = 12.98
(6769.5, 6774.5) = 12.77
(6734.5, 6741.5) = 12.94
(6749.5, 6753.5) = 13.13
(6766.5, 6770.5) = 12.7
